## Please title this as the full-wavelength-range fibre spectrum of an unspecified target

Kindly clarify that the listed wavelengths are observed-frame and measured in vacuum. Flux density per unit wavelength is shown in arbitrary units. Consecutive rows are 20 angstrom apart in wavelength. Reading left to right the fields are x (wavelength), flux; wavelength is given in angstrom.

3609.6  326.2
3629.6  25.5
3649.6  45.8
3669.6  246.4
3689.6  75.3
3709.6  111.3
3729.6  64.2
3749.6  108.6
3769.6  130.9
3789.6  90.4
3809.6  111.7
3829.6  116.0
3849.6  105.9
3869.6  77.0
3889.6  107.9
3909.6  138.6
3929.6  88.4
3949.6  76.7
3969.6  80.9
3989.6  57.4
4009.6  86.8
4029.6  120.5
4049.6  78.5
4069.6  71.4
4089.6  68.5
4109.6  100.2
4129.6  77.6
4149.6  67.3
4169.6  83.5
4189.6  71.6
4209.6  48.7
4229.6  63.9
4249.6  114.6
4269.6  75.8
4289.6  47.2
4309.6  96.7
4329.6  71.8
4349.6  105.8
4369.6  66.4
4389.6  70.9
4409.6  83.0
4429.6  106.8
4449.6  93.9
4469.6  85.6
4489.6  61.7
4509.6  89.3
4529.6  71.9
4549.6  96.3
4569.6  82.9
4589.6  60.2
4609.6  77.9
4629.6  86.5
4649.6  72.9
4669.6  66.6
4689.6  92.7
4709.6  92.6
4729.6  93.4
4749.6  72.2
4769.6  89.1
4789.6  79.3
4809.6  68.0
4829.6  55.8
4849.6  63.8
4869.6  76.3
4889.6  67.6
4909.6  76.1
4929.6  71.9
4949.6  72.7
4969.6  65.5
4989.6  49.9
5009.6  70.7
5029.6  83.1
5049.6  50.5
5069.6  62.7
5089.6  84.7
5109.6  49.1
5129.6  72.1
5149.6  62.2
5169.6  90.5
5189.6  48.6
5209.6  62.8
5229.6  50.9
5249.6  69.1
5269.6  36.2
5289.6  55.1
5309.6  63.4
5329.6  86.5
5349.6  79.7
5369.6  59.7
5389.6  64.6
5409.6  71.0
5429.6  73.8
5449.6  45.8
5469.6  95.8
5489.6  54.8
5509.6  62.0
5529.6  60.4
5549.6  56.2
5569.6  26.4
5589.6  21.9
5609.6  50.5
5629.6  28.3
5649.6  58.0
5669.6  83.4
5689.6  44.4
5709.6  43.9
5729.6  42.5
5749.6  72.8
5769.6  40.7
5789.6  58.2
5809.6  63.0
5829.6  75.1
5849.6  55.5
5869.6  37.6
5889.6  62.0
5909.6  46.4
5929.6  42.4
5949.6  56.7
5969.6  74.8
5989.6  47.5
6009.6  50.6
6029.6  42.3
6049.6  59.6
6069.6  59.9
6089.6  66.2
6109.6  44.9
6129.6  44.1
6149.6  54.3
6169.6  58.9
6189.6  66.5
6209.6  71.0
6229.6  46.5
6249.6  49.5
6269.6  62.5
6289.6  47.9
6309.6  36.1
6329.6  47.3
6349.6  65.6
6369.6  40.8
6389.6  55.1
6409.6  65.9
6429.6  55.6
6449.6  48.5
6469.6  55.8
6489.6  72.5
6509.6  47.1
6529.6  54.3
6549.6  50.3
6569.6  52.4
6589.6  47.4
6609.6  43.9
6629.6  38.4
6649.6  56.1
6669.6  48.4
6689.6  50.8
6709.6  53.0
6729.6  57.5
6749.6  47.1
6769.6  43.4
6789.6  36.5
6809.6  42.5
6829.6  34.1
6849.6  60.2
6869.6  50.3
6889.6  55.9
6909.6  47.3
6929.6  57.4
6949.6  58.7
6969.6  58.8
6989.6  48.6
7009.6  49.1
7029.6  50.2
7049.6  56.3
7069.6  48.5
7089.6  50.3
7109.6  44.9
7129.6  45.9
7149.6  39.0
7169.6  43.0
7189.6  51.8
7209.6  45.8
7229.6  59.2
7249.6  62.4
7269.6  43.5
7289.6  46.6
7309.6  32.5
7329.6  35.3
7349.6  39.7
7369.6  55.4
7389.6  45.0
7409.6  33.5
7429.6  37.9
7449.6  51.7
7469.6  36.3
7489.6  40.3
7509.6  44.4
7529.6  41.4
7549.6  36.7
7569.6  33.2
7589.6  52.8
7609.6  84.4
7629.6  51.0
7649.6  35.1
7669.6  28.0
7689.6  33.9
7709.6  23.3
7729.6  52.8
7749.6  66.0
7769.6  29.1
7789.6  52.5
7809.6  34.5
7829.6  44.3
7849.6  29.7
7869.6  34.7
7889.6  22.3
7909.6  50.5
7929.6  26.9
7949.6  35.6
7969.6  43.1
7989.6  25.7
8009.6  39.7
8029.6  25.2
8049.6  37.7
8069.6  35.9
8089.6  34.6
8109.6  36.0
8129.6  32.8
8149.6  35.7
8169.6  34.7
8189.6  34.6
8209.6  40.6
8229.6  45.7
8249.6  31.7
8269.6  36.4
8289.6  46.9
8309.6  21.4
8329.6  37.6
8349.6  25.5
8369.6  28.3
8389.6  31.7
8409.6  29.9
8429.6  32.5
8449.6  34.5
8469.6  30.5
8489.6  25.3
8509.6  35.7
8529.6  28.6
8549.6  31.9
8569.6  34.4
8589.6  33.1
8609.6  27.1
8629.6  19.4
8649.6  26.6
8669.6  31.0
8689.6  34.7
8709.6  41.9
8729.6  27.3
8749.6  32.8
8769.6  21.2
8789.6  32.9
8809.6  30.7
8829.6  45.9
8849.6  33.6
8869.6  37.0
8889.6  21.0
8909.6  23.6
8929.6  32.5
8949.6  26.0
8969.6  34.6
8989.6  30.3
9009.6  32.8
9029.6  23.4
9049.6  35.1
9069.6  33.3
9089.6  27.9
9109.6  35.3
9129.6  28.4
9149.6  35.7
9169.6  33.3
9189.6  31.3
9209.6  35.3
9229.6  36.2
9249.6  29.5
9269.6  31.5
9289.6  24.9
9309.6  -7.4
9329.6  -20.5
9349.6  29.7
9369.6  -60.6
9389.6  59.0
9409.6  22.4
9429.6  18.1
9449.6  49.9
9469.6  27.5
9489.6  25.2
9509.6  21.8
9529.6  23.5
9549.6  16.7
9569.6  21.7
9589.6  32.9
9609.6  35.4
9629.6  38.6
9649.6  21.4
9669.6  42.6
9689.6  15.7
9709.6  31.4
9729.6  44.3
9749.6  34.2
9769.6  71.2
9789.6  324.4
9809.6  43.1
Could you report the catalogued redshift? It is 1.62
